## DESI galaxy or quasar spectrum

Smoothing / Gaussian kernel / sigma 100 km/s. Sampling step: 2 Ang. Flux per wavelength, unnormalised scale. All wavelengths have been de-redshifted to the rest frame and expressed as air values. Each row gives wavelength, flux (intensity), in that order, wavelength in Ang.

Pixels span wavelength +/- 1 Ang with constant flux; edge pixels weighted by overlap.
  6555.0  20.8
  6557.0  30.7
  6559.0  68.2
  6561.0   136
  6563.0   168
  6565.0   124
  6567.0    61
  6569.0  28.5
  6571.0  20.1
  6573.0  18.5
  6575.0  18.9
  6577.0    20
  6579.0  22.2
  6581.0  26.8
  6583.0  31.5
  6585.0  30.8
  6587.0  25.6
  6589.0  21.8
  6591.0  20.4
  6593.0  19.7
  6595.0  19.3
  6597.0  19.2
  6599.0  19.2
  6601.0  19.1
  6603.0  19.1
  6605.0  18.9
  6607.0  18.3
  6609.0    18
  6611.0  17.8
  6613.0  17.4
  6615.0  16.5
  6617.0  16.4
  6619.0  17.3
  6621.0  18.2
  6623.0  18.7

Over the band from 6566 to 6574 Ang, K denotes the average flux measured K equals 32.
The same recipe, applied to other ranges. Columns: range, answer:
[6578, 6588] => 27.4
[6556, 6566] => 105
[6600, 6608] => 18.9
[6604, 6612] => 18.2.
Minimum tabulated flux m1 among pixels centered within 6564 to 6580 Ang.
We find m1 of 18.5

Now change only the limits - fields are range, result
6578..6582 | 22.2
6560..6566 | 124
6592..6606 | 18.9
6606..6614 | 17.4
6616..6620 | 16.4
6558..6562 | 68.2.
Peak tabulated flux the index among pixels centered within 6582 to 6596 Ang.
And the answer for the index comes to 31.5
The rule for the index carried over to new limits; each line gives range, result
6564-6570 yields 124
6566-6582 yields 61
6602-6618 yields 19.1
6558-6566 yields 168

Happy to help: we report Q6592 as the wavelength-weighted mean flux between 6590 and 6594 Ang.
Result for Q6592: 20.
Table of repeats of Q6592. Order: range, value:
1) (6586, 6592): 22.6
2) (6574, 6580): 20.4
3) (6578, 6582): 24.5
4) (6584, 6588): 28.2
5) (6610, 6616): 17.2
